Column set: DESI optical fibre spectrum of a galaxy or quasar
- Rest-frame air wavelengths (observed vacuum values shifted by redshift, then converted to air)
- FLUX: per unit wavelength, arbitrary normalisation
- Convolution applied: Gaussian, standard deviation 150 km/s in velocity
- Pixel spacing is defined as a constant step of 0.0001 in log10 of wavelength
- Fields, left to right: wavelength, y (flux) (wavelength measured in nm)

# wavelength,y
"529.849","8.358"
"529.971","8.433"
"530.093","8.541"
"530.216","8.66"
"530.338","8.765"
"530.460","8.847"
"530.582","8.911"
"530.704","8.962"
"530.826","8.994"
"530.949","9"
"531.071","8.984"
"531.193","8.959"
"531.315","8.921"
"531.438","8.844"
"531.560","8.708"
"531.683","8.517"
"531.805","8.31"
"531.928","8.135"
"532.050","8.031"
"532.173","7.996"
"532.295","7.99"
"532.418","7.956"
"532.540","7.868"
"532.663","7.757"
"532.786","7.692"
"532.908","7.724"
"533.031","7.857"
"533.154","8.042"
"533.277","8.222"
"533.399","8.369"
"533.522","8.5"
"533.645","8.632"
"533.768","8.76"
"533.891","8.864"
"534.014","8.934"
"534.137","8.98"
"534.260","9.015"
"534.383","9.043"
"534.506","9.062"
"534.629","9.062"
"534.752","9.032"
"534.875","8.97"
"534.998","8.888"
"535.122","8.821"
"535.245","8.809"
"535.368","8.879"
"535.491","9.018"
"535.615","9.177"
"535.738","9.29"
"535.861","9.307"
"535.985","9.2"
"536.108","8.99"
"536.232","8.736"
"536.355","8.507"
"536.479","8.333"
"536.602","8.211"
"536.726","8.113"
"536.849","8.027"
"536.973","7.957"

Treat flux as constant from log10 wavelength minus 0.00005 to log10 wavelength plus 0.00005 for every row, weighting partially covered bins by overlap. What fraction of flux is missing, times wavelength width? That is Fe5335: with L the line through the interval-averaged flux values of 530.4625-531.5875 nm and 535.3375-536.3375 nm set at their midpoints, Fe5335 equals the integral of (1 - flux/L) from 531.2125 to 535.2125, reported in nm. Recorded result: 0.220 nm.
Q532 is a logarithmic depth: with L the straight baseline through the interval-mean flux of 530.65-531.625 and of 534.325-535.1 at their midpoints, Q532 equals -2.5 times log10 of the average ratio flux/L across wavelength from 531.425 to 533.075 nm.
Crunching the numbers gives 0.11 mag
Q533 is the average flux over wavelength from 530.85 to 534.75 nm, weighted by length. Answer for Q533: 8.49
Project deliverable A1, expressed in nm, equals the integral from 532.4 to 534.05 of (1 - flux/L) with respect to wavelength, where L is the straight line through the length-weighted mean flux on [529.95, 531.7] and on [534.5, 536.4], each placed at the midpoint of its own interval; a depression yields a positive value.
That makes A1 0.13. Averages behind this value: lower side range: 8.81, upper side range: 8.99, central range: 8.22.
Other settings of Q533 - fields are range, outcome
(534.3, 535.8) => 9.01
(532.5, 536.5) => 8.68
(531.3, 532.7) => 8.24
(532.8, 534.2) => 8.42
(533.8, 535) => 8.99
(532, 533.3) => 7.91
